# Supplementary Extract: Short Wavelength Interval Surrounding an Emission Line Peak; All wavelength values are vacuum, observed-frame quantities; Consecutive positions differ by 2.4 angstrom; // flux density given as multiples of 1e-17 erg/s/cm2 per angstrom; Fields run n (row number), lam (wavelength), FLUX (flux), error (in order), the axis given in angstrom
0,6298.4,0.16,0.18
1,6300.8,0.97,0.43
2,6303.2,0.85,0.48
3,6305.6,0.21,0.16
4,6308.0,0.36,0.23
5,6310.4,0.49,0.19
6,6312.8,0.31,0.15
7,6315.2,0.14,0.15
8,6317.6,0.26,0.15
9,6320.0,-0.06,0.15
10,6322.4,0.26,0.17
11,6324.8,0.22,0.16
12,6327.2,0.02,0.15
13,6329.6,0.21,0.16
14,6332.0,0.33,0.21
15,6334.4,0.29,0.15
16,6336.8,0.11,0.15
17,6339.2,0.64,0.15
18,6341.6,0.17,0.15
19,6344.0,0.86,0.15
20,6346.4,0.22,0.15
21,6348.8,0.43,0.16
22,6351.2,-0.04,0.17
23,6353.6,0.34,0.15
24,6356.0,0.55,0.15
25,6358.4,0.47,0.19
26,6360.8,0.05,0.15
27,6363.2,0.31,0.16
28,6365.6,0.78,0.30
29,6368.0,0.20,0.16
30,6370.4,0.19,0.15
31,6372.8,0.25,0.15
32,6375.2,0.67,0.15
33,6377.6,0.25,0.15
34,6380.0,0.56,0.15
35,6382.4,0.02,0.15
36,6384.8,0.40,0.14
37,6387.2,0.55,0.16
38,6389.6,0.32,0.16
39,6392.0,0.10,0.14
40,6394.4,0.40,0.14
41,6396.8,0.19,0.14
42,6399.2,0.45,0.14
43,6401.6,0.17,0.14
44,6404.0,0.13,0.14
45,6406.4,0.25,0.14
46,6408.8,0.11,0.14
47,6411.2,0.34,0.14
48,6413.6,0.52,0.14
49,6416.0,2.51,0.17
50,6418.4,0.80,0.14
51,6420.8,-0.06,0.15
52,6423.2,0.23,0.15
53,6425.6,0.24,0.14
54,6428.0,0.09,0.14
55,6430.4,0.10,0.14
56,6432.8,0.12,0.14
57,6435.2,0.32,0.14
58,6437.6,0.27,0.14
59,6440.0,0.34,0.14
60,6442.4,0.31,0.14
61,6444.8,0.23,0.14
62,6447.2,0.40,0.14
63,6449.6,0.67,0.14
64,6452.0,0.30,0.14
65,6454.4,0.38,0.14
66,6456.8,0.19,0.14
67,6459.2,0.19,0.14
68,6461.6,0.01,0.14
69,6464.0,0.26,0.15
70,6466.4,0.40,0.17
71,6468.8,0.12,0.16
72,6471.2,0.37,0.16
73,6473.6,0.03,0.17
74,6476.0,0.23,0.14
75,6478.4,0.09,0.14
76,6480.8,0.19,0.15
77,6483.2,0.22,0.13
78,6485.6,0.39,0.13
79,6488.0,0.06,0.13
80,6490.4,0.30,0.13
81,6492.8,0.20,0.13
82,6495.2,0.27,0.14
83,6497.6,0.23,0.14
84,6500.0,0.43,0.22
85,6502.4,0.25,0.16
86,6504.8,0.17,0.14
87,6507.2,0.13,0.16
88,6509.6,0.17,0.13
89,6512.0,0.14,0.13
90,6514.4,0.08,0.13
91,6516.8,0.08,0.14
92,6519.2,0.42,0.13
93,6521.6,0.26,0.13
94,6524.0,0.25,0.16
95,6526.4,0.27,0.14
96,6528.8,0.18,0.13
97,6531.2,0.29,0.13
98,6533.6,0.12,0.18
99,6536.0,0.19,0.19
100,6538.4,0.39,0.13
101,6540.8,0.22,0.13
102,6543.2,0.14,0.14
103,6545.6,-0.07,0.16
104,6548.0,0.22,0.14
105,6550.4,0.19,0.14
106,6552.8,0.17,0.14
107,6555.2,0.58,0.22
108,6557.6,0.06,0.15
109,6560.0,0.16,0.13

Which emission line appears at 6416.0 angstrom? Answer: H-gamma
